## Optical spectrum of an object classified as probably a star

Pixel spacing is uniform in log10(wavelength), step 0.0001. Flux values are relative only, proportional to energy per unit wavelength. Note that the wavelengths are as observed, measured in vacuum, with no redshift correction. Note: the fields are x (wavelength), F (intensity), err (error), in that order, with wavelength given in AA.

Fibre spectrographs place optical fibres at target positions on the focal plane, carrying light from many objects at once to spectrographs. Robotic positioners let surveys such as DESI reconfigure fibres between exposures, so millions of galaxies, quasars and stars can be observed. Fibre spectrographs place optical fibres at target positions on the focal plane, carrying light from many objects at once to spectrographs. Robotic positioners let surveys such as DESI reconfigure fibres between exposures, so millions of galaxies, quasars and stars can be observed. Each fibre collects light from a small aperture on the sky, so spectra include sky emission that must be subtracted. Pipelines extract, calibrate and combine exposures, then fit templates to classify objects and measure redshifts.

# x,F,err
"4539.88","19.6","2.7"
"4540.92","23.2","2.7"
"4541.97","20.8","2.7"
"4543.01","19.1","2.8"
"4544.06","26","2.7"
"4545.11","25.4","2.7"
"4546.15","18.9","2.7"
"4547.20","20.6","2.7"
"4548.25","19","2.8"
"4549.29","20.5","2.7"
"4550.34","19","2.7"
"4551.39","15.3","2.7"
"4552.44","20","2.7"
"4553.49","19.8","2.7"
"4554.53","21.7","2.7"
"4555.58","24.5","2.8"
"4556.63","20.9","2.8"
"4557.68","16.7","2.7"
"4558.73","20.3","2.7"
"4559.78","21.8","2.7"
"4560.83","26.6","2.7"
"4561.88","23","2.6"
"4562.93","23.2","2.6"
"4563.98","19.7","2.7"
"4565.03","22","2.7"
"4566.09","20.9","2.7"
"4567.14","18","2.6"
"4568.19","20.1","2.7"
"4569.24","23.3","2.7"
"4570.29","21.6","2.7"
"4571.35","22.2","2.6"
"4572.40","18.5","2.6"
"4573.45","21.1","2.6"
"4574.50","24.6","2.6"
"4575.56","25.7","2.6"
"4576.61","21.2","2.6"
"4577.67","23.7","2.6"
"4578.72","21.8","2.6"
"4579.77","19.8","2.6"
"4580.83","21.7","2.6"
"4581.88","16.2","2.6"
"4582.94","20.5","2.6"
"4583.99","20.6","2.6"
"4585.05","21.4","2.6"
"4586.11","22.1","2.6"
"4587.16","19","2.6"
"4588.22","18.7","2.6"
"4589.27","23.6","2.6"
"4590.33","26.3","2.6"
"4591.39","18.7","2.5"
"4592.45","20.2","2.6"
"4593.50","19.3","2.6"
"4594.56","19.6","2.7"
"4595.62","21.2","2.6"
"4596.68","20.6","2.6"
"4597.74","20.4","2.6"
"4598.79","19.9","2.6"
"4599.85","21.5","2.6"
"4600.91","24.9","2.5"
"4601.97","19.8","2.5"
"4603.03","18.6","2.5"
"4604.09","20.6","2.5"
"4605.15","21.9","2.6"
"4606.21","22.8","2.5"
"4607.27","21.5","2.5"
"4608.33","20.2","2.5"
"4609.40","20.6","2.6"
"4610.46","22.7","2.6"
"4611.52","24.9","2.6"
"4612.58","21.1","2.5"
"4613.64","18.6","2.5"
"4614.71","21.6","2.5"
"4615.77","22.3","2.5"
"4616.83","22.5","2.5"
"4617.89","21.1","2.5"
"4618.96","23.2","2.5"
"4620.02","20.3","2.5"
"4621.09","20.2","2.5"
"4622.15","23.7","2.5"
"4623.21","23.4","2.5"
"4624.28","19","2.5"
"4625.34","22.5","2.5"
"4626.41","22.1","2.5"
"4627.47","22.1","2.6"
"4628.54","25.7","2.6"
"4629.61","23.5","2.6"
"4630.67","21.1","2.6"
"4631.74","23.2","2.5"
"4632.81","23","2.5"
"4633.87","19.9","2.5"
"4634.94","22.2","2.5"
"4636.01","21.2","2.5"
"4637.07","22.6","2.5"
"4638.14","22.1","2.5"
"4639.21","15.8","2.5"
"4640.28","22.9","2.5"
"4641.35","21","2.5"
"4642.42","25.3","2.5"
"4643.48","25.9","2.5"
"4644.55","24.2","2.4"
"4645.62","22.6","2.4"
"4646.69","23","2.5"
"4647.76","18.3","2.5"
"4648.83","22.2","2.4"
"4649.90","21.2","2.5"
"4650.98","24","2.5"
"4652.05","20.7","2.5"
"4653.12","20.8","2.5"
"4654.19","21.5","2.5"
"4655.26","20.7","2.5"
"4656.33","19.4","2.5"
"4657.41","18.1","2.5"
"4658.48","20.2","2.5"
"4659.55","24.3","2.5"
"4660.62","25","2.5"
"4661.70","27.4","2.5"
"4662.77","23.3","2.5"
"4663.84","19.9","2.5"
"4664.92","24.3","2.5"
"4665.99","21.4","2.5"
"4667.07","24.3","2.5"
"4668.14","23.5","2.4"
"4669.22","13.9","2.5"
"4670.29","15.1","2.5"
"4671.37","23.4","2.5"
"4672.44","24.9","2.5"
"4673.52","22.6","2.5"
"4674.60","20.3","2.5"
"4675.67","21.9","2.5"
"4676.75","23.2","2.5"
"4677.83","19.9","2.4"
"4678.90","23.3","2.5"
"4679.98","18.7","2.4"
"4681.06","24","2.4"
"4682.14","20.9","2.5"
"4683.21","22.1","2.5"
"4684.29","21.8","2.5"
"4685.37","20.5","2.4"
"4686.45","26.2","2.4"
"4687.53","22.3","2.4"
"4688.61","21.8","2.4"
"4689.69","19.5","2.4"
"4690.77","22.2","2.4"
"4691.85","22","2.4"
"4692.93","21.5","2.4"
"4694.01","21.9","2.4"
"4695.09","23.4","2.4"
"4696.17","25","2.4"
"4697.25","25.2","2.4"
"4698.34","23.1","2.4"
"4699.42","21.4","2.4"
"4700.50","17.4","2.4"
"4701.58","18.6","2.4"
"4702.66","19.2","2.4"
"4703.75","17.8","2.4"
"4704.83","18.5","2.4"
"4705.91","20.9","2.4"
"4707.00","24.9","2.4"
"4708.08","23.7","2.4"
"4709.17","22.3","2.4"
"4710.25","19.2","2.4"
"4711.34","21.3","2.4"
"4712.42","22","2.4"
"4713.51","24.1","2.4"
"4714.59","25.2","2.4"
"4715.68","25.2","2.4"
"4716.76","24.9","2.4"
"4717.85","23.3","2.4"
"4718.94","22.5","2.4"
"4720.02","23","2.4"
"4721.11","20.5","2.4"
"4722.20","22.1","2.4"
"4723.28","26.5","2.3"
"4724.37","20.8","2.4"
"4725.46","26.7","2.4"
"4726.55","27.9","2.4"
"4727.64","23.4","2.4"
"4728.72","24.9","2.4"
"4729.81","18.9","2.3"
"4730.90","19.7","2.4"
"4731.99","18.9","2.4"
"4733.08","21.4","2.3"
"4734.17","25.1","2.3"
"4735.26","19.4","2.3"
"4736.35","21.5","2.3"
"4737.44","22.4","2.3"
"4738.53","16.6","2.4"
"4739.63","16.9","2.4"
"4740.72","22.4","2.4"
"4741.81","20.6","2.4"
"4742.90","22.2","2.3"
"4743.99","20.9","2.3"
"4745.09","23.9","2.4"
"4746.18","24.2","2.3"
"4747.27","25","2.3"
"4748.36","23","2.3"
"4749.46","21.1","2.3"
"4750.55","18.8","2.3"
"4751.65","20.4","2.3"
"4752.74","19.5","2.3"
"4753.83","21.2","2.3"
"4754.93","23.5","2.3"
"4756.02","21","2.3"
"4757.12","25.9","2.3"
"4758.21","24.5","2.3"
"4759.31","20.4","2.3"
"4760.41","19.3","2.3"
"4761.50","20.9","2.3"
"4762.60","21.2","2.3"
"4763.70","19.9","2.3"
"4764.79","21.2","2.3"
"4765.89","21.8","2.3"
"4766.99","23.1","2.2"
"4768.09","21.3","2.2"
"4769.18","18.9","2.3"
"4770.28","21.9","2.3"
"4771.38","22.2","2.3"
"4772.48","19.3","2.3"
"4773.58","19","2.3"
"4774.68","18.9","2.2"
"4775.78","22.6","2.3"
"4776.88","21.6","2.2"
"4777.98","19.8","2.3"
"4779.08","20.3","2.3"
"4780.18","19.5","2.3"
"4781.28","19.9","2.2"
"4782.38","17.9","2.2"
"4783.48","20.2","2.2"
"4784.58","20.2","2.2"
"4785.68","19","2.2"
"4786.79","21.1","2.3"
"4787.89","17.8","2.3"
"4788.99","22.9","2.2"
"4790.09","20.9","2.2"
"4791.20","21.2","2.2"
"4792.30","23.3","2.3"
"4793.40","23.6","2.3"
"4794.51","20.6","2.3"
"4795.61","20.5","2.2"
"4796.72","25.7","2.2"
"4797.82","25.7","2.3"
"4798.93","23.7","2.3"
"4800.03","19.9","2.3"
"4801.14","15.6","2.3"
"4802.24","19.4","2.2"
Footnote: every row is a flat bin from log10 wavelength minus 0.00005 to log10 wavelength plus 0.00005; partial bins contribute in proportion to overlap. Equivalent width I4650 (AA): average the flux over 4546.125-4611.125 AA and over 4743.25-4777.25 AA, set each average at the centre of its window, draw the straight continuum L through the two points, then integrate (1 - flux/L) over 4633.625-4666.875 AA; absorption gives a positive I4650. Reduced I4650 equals -1.3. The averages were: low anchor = 21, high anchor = 21.5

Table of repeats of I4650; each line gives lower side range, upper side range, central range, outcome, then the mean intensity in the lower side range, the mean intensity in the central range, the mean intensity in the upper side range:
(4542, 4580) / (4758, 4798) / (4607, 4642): -0.9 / 21.3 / 21.8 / 21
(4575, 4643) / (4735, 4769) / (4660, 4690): -0.8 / 21.5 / 22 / 21.4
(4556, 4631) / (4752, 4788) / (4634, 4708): -2.1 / 21.4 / 21.7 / 20.8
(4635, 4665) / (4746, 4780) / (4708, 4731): -1.7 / 22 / 23.1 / 21.3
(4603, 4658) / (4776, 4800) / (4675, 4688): -0.3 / 21.7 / 22.1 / 21.2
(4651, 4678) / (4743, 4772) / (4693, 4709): 0.1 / 21.7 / 21.5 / 21.7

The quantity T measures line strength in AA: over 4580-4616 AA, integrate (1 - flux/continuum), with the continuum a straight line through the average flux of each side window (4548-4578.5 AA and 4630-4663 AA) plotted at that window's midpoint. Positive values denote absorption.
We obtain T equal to 1.00 AA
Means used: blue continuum 21.2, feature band 21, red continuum 22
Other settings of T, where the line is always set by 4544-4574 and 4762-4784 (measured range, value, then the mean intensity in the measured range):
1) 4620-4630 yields -0.7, 22.3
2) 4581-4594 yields 0.2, 20.6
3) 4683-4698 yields -1.3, 22.5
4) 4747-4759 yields -0.9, 22.1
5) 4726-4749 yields -1.4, 21.9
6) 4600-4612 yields -0.4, 21.7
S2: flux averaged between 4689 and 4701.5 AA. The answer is 21.9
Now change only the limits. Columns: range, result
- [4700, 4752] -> 21.9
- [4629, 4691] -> 21.9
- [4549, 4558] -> 19.9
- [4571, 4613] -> 21.2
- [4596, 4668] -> 21.9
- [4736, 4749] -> 21.6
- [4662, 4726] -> 22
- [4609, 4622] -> 21.7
